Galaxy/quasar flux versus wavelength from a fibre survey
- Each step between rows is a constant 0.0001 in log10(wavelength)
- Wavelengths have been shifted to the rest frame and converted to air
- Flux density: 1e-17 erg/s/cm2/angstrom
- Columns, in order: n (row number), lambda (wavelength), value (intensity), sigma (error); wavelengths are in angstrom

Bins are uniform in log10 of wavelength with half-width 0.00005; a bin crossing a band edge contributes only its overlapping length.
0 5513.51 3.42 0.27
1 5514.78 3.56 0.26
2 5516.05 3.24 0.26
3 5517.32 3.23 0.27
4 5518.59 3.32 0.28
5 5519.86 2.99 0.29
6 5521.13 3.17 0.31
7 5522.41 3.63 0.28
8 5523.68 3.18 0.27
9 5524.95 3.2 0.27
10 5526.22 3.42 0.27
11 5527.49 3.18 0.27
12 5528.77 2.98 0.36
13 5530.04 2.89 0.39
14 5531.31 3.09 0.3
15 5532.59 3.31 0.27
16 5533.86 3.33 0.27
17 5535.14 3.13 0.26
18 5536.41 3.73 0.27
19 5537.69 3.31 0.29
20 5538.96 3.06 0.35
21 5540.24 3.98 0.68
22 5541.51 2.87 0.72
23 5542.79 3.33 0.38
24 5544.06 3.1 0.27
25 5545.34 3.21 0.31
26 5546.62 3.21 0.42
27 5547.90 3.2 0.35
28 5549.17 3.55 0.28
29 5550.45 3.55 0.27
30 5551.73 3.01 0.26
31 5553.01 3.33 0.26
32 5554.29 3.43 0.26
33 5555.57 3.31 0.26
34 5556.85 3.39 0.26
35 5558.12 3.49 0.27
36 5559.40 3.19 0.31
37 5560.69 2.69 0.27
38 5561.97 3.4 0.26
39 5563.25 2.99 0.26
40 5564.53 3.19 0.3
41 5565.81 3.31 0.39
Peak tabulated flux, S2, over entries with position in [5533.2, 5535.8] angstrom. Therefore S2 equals 3.33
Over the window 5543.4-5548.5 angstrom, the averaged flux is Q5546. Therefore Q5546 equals 3.18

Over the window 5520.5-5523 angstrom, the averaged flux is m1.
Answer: 3.38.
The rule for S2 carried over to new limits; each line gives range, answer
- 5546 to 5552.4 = 3.55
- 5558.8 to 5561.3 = 3.19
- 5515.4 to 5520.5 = 3.32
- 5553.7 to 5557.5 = 3.43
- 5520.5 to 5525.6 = 3.63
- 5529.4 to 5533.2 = 3.31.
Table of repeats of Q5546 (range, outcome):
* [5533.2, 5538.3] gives 3.37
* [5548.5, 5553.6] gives 3.36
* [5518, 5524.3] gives 3.26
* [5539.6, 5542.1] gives 3.44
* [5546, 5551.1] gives 3.38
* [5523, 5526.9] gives 3.28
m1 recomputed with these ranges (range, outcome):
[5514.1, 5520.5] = 3.27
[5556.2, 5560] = 3.37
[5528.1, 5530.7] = 2.94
